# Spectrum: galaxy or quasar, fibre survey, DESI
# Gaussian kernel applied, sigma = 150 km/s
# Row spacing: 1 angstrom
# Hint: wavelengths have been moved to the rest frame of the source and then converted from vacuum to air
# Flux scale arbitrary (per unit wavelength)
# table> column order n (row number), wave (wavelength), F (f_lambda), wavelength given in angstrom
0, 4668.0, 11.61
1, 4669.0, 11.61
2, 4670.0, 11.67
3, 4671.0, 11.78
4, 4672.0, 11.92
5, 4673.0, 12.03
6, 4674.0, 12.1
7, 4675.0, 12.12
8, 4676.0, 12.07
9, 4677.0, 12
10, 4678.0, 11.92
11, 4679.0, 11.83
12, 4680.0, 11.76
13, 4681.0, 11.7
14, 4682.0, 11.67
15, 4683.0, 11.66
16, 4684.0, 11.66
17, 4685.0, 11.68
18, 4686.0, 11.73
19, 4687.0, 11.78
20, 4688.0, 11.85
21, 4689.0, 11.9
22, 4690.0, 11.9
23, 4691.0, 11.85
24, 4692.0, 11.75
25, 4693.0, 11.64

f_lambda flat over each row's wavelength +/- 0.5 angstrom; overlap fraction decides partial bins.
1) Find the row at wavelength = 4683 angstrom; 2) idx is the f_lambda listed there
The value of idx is 11.66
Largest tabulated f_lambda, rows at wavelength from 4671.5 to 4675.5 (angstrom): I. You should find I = 12.12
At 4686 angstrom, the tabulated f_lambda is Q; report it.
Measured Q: 11.73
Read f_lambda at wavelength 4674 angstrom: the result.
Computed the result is 12.1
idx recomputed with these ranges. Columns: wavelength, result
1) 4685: 11.68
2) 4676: 12.07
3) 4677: 12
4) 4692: 11.75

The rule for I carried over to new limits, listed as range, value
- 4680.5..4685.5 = 11.7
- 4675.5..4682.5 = 12.07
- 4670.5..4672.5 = 11.92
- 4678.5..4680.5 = 11.83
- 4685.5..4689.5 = 11.9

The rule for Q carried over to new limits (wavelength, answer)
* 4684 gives 11.66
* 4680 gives 11.76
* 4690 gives 11.9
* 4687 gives 11.78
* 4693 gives 11.64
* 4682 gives 11.67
